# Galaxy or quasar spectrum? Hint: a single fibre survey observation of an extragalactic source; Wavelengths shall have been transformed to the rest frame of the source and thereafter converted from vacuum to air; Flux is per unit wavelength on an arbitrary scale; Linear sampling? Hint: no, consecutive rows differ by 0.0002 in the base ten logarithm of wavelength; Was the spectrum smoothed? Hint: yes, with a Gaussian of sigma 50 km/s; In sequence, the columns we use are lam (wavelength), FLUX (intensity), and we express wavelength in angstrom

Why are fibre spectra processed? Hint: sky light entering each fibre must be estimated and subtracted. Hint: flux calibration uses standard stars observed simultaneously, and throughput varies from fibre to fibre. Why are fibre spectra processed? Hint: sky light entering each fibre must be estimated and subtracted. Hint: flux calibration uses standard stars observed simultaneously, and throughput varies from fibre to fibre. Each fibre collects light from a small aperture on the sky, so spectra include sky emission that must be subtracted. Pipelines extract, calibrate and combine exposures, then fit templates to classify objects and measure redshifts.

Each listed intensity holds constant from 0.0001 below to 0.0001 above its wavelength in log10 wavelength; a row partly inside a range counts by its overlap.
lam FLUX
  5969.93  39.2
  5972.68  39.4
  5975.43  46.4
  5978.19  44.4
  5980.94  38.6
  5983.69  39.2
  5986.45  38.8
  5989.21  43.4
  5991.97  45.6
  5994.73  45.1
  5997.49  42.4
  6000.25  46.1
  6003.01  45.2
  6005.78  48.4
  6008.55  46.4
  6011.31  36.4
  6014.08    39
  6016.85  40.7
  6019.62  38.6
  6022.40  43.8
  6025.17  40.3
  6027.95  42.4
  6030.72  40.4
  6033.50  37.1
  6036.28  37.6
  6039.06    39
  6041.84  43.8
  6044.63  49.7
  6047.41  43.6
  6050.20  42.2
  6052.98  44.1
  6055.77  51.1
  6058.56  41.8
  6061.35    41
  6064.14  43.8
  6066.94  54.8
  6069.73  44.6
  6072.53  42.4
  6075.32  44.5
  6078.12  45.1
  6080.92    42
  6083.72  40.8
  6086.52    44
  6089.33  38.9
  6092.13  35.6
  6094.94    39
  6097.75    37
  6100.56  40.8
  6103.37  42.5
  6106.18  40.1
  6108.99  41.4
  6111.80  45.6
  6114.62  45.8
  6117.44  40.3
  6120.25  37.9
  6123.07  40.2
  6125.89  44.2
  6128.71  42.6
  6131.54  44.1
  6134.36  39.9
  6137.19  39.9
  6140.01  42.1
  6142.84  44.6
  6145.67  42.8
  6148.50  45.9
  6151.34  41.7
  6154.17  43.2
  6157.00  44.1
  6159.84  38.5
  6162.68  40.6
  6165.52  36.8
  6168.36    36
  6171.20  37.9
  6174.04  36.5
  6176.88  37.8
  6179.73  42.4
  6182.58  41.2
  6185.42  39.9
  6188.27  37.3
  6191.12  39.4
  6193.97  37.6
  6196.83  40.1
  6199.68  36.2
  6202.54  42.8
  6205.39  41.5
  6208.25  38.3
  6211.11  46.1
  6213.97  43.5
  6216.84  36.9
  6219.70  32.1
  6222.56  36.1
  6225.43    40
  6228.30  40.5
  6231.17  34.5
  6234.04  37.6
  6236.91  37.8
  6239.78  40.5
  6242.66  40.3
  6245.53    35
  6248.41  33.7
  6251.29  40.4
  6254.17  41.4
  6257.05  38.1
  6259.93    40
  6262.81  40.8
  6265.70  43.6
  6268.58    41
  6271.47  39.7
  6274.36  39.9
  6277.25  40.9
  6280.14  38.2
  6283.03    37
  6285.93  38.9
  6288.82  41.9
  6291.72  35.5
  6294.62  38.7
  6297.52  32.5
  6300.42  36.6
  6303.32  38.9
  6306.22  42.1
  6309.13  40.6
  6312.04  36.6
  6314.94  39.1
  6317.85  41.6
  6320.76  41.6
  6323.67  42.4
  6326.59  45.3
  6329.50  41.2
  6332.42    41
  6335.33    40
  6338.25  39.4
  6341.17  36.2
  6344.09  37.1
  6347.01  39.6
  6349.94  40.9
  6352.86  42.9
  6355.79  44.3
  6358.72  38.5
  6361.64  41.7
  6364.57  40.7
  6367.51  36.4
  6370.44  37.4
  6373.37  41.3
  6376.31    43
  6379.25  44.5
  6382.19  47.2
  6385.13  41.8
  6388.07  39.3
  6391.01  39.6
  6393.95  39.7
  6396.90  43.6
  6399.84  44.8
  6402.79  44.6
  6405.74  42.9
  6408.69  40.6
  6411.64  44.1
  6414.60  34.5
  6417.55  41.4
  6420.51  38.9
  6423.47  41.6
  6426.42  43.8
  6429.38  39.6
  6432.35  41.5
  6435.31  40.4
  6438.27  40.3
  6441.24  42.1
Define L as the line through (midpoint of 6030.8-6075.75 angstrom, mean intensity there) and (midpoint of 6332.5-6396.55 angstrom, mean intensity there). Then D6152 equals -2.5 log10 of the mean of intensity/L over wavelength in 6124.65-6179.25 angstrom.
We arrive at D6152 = 0.04 mag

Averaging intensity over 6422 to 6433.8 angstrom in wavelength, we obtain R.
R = 41.6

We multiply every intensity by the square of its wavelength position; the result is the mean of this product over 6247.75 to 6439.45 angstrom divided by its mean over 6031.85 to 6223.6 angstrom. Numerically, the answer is 1.0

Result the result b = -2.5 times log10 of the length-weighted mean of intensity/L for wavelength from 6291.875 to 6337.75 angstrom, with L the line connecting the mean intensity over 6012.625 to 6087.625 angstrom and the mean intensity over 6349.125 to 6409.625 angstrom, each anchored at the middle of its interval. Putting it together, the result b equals 0.06 mag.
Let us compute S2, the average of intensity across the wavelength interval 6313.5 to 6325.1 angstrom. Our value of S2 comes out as 41.2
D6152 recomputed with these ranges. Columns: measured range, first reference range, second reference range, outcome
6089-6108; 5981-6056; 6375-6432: 0.08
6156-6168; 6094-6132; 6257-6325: 0.04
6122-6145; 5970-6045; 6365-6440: -0.01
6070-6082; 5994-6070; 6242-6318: -0.03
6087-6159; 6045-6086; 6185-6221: 0.02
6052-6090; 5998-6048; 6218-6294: -0.07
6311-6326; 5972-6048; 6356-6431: 0.02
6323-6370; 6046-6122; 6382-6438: 0.03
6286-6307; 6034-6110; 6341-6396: 0.09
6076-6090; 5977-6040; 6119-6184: -0.03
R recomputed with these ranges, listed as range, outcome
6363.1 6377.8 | 39.7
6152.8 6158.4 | 43.7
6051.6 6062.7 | 44.5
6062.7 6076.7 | 46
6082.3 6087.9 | 42.4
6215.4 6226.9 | 36.3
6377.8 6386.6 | 44.5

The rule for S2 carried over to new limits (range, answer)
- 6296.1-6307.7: 37.5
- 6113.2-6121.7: 41.3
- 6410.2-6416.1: 39.3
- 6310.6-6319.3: 39.1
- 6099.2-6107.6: 41.2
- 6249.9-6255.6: 40.9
